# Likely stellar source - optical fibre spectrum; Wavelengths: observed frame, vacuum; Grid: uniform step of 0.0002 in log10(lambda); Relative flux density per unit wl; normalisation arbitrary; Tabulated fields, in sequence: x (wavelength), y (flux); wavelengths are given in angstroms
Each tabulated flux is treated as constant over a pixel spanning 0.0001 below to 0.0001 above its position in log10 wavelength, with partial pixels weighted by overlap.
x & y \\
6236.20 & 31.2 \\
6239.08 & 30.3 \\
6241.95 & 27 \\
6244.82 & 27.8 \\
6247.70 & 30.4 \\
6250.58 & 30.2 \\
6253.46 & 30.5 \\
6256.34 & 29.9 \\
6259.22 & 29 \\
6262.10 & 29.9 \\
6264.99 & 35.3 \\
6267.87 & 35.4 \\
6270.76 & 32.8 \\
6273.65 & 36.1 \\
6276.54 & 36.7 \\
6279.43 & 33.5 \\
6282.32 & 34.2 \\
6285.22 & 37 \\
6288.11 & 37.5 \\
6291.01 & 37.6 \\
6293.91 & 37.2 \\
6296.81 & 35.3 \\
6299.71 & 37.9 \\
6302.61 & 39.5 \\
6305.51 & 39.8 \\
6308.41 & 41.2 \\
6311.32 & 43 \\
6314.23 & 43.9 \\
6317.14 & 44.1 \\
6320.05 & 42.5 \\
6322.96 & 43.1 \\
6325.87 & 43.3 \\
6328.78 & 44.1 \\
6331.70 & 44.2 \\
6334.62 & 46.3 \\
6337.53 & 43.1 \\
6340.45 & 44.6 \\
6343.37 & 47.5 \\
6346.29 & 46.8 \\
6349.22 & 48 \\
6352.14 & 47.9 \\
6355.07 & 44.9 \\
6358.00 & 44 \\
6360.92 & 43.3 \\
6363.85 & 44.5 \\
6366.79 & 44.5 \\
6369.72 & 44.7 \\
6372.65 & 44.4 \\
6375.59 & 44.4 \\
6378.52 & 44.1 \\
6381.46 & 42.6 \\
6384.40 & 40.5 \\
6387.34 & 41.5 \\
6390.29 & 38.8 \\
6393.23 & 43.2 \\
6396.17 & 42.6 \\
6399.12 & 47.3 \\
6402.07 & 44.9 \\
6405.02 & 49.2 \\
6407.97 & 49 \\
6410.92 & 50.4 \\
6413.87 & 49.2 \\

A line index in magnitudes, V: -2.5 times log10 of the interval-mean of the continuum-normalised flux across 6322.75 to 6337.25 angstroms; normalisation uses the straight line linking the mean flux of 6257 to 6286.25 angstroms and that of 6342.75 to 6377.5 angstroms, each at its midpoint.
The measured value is -0.071 mag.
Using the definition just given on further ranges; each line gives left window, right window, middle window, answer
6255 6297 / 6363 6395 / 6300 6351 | -0.14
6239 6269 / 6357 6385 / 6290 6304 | -0.06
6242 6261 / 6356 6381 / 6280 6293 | -0.08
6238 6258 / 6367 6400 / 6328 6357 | -0.17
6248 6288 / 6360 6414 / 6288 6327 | -0.10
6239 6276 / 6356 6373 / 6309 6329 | -0.12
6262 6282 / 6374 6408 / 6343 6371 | -0.11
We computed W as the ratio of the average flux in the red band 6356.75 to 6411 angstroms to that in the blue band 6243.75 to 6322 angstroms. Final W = 1.2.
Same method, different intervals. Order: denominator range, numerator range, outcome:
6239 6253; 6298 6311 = 1.37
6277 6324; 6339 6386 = 1.14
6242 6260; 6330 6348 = 1.54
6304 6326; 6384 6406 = 1.02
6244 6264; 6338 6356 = 1.56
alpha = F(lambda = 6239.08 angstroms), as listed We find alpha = 30.3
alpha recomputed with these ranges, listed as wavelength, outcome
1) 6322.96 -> 43.1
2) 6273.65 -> 36.1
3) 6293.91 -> 37.2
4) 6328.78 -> 44.1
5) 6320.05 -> 42.5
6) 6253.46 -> 30.5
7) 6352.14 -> 47.9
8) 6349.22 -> 48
